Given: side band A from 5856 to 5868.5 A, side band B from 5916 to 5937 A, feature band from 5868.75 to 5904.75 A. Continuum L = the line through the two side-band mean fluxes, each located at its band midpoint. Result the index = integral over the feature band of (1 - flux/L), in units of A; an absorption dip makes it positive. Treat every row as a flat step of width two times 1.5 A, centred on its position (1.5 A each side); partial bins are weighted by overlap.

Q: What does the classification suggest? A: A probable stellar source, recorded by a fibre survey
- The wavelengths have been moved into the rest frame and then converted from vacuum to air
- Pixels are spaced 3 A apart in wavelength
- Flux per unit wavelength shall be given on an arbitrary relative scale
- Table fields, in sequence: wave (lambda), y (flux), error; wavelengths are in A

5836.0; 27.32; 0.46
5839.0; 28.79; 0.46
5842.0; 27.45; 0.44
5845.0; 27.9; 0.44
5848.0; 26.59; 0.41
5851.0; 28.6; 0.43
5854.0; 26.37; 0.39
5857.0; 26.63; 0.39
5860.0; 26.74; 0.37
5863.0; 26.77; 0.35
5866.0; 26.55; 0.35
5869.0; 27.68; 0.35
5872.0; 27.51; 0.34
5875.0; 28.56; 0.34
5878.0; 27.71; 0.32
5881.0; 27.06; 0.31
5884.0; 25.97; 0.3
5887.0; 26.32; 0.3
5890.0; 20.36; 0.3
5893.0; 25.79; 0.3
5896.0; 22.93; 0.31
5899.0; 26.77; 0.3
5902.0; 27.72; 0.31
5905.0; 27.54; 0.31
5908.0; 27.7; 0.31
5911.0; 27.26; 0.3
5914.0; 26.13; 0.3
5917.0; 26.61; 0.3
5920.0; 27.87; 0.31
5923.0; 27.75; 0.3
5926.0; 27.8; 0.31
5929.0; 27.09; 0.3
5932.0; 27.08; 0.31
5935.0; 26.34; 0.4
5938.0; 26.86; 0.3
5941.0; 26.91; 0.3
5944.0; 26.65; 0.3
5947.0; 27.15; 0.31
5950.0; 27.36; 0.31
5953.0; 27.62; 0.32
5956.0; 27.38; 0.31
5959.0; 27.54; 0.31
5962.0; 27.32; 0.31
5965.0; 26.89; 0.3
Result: 1.0 A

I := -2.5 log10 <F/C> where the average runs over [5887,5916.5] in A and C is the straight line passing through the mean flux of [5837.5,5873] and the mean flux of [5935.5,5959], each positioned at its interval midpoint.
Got 0.06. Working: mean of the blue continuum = 27.3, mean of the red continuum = 27.1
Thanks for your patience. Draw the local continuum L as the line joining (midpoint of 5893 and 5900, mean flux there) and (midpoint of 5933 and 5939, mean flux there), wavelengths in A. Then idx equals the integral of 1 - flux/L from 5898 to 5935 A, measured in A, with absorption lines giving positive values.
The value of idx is -2.1 A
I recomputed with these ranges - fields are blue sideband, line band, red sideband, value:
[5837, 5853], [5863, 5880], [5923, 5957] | 0.00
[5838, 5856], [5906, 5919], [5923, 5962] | 0.01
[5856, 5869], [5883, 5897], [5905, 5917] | 0.11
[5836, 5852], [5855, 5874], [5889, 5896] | -0.05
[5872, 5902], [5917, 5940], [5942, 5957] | -0.02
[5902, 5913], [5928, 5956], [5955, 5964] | 0.02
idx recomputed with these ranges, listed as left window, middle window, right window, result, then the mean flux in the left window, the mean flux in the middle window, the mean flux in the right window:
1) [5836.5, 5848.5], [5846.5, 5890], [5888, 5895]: -2.5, 27.7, 26.8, 23.3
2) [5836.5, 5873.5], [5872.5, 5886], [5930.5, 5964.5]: 0.0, 27.3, 27.3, 27.1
